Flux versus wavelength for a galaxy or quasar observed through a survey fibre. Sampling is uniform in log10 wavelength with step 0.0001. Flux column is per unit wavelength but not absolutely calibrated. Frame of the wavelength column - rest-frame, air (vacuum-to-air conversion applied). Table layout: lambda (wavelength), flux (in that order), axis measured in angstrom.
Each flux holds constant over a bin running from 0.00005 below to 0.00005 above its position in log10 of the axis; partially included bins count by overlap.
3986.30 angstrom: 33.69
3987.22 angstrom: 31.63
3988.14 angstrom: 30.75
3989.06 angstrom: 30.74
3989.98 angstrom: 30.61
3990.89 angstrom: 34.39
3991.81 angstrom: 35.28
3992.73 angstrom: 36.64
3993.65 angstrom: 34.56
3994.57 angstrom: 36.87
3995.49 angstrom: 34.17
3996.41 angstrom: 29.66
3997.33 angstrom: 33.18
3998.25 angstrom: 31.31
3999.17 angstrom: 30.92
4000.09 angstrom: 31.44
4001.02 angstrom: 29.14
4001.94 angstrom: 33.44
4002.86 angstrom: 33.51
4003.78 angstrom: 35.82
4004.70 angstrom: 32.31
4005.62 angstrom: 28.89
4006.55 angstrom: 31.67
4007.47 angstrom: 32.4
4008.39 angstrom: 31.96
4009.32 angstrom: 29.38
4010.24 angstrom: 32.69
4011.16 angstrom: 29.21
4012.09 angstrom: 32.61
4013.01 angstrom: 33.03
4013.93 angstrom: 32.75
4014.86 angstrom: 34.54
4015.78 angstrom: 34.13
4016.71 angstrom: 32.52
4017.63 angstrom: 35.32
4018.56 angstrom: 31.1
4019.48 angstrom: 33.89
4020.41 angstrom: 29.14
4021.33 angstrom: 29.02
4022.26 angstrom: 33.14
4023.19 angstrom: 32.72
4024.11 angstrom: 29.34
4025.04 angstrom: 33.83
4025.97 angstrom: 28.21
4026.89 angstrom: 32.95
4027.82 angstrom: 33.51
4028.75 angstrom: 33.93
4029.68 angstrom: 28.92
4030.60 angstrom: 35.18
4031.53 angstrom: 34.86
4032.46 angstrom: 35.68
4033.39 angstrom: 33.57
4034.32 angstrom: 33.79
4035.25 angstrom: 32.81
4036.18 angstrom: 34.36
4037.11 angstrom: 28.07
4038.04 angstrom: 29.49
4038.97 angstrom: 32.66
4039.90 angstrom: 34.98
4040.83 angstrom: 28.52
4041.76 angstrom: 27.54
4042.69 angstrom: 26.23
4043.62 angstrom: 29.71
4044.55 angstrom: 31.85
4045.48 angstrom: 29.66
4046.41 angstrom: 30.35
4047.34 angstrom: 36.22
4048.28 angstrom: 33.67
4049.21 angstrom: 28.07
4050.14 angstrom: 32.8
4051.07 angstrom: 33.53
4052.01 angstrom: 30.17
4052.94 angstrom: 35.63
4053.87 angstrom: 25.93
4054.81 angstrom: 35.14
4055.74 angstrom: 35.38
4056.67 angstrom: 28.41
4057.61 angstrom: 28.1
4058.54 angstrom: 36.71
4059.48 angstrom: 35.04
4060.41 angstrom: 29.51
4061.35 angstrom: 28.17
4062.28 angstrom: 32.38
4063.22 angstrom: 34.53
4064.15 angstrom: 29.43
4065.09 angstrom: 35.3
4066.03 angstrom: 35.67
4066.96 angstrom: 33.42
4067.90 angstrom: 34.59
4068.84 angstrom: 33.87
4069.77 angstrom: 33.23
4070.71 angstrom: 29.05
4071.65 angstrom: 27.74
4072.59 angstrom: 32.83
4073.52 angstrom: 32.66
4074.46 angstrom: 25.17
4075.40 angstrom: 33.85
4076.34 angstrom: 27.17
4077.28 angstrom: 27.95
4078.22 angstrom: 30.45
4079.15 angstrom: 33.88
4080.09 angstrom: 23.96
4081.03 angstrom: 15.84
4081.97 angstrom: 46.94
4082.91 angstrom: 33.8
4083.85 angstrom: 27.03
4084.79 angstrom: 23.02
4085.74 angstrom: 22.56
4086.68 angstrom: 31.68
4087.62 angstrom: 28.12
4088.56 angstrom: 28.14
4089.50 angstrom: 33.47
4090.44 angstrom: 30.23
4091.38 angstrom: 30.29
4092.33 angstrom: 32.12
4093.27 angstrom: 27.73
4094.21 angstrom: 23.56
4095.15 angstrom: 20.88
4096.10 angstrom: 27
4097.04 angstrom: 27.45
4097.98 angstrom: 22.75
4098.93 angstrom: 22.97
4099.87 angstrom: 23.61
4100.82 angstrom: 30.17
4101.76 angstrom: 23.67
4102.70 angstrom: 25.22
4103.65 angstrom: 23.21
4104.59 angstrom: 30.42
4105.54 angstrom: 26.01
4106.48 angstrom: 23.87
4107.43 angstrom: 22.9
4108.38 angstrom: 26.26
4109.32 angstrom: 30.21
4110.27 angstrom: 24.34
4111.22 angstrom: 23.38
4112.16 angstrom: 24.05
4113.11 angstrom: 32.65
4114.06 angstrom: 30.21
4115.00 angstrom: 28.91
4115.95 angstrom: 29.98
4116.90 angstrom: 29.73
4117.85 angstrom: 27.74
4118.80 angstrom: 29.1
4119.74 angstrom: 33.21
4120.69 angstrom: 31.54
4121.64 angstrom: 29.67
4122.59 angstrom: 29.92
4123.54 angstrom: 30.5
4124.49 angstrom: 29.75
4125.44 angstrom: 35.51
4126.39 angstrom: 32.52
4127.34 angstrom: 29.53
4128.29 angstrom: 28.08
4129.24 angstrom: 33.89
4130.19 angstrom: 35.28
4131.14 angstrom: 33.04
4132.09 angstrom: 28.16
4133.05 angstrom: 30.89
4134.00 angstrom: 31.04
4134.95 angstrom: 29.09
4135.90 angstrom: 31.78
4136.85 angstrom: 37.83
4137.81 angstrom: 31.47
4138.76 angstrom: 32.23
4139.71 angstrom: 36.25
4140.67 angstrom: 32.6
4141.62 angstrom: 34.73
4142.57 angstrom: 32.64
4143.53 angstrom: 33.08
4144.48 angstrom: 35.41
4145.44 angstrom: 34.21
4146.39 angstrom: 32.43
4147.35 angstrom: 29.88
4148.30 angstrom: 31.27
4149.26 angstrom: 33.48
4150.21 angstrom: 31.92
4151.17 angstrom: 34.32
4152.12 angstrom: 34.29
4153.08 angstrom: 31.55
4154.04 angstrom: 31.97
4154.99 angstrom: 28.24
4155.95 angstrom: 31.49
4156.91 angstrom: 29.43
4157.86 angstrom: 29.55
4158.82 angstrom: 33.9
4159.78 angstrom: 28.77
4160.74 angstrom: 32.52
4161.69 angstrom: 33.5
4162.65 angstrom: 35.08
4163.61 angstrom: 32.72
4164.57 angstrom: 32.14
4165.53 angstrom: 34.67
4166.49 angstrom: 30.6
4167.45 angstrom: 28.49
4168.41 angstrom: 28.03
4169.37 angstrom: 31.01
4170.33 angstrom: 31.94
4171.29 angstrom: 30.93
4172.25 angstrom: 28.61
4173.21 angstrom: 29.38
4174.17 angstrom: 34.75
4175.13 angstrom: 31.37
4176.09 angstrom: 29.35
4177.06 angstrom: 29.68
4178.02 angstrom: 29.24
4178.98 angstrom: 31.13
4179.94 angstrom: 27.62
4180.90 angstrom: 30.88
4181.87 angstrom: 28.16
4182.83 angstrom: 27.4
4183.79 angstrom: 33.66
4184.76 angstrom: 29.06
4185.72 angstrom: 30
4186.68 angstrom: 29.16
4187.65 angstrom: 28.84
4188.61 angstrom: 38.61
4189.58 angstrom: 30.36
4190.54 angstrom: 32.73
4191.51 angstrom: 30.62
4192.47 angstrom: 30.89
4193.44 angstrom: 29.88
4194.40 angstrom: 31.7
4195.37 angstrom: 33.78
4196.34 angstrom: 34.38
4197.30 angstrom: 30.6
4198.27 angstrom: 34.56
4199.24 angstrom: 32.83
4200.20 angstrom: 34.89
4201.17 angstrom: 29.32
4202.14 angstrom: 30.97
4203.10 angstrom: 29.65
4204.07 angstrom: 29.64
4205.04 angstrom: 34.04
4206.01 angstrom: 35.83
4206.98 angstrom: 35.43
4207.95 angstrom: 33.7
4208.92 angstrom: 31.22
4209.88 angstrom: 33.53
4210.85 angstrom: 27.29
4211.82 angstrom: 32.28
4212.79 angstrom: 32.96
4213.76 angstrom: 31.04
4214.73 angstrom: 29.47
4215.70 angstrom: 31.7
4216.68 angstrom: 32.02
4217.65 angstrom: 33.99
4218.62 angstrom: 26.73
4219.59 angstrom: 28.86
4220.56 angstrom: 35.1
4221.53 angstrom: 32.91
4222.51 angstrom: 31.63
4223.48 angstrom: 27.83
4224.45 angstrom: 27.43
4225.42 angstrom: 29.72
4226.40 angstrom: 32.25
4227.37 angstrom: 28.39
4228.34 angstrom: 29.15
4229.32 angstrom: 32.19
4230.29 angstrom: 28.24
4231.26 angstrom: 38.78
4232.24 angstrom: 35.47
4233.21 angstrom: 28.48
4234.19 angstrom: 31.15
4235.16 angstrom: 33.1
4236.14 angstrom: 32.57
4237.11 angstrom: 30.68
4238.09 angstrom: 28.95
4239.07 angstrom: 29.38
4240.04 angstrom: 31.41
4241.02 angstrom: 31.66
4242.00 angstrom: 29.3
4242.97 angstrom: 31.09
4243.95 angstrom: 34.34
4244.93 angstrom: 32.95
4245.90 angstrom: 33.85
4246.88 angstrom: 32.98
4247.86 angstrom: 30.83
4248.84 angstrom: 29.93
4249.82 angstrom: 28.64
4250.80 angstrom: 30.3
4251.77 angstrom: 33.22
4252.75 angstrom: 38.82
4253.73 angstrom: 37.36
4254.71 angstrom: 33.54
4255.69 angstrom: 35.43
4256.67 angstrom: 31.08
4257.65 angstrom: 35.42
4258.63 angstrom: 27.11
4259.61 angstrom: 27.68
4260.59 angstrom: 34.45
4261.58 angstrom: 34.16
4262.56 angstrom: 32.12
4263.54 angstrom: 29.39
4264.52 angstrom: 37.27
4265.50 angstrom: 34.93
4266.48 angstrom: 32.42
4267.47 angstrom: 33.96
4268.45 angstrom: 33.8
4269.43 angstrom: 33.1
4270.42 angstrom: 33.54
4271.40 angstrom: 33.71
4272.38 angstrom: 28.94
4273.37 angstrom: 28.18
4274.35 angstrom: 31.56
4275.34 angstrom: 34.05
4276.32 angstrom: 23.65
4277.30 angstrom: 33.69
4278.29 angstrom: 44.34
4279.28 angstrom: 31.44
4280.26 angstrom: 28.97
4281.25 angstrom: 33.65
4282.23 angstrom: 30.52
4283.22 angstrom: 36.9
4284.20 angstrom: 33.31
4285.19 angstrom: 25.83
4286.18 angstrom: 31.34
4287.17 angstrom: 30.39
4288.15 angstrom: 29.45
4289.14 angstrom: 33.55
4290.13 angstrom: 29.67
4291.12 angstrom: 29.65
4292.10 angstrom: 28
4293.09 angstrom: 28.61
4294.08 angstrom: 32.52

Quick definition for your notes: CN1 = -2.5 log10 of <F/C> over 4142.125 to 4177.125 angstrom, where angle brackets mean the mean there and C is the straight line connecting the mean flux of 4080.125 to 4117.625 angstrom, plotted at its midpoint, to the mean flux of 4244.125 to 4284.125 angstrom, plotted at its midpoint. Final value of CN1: -0.09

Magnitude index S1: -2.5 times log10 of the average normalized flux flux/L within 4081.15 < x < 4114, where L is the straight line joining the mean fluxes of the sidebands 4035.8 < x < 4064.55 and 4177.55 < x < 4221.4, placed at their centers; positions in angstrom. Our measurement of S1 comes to 0.15 mag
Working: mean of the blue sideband 31.4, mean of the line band 27.2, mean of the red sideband 31.5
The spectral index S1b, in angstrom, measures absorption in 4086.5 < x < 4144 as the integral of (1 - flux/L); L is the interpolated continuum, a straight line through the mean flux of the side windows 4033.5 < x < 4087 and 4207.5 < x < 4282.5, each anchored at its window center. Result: 3.76 angstrom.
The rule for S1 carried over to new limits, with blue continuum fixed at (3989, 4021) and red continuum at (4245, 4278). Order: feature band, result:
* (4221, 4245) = 0.046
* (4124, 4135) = 0.035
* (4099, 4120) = 0.199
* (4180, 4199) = 0.042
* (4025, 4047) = 0.029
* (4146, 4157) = 0.026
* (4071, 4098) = 0.138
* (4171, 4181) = 0.078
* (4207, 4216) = 0.027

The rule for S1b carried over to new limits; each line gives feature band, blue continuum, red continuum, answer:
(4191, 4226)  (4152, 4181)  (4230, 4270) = 0.12 angstrom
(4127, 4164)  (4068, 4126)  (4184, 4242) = -3.15 angstrom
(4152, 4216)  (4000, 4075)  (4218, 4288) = 1.10 angstrom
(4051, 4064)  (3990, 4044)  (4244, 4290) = 0.14 angstrom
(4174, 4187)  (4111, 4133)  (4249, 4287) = 0.51 angstrom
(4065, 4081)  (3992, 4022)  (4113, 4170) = 0.69 angstrom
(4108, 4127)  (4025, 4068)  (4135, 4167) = 1.71 angstrom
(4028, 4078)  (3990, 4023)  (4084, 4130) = -2.18 angstrom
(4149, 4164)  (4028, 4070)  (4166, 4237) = -0.25 angstrom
